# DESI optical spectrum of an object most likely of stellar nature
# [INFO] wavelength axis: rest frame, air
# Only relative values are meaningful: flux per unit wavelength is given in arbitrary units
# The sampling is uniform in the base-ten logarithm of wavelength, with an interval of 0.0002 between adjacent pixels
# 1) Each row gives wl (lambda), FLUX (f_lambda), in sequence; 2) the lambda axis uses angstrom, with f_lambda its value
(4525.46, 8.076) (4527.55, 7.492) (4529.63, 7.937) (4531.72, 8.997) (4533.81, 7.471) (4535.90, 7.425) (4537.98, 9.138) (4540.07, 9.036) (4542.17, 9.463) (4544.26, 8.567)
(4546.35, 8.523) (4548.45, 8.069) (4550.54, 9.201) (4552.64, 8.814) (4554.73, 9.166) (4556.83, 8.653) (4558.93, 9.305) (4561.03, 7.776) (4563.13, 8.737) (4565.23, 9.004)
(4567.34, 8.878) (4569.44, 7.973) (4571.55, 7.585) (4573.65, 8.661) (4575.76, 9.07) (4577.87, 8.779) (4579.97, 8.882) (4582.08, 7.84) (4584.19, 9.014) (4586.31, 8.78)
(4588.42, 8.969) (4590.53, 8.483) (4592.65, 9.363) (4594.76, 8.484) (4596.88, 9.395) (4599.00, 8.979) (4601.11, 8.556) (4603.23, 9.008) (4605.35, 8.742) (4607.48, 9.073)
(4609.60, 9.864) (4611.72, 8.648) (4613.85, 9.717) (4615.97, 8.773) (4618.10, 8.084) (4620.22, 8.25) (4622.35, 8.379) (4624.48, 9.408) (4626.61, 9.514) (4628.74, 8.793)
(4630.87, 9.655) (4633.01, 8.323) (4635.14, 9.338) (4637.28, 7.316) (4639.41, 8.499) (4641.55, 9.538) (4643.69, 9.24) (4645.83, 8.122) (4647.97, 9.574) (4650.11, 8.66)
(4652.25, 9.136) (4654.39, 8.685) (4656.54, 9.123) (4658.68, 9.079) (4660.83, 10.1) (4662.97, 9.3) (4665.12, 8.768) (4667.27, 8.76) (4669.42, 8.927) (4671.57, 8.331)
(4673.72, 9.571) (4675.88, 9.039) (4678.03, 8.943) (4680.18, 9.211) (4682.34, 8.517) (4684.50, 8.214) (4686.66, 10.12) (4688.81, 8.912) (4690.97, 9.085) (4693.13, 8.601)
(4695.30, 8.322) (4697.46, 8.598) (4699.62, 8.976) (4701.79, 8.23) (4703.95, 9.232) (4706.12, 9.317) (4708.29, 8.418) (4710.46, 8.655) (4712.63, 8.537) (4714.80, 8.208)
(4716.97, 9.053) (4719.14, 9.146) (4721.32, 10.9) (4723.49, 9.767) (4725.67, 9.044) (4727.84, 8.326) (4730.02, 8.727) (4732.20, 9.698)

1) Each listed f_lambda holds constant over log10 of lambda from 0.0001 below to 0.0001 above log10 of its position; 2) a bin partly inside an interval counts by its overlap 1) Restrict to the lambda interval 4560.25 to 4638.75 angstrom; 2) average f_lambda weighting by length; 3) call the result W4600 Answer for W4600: 8.76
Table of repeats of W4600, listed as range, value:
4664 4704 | 8.85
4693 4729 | 8.91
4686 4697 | 8.95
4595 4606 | 8.91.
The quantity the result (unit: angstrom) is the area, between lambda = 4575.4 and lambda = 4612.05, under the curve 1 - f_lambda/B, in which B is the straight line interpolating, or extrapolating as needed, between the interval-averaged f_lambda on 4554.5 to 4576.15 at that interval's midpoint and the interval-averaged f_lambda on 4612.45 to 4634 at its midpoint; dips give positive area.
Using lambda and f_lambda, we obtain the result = -0.6 angstrom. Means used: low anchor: 8.58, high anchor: 8.89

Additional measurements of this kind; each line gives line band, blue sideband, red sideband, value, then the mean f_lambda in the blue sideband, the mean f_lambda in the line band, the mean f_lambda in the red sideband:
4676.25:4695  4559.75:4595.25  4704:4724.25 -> 0.16 angstrom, 8.61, 8.93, 9.11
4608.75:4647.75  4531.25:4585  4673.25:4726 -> -0.34 angstrom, 8.61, 8.87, 8.98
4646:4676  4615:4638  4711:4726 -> -0.44 angstrom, 8.73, 9.05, 9.22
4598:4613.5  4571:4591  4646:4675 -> -0.44 angstrom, 8.64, 9.01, 9.05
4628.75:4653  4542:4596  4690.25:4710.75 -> -0.38 angstrom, 8.68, 8.85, 8.74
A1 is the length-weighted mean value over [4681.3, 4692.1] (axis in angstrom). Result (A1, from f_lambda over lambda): 8.97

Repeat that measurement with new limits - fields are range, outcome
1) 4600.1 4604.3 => 8.78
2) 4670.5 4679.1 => 8.97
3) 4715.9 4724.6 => 9.71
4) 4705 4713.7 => 8.73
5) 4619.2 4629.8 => 8.87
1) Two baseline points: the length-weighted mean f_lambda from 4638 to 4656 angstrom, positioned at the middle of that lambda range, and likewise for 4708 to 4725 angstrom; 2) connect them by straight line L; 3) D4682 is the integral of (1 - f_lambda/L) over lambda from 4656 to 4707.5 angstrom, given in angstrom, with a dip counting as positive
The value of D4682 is 0.3 angstrom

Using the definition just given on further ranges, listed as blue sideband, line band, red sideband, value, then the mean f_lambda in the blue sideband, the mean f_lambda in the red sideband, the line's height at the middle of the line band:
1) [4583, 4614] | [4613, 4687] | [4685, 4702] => -0.1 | 8.98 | 8.87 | 8.92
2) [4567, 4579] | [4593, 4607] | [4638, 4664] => -0.3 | 8.48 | 9.07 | 8.68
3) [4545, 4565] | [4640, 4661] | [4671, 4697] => -0.5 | 8.71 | 8.91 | 8.86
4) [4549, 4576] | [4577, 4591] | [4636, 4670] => 0.1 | 8.66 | 8.93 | 8.72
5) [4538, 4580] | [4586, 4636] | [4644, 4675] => -0.4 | 8.71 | 9.02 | 8.87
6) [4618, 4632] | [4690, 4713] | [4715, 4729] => 1.2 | 8.92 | 9.3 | 9.22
